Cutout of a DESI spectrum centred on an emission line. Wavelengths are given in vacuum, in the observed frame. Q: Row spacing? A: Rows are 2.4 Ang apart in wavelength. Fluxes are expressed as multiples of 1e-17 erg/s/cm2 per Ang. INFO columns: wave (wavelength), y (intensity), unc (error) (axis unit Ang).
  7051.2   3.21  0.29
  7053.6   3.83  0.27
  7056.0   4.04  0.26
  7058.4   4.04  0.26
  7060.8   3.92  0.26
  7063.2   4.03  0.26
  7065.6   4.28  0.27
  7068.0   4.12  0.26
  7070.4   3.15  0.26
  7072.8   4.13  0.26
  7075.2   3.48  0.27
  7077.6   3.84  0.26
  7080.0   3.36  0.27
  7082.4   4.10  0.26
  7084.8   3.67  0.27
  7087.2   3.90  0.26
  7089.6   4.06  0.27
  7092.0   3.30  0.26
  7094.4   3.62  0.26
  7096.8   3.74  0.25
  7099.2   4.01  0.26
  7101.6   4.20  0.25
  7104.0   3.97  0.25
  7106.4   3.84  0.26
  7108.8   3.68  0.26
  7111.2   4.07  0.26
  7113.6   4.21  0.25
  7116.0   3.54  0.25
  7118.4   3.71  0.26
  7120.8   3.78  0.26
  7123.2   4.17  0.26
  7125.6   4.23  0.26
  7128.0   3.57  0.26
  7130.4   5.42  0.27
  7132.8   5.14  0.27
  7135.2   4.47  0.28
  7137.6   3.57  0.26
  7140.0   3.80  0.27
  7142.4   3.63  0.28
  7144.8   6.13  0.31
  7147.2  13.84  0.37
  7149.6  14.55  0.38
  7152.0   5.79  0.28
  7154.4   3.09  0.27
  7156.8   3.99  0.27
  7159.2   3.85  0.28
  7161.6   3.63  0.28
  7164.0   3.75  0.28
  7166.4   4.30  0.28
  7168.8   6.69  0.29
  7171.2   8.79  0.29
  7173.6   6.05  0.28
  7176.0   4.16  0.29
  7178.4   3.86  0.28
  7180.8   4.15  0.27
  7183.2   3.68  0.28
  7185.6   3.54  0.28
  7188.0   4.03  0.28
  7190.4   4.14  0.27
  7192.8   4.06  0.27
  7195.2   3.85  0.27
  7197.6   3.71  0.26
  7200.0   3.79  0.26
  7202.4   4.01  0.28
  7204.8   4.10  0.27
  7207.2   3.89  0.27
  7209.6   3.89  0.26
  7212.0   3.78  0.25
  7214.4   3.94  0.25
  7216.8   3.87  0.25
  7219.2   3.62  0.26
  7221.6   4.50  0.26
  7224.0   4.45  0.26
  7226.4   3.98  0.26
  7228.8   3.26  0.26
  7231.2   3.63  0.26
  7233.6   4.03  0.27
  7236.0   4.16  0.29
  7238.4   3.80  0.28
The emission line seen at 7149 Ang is H-alpha 6563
